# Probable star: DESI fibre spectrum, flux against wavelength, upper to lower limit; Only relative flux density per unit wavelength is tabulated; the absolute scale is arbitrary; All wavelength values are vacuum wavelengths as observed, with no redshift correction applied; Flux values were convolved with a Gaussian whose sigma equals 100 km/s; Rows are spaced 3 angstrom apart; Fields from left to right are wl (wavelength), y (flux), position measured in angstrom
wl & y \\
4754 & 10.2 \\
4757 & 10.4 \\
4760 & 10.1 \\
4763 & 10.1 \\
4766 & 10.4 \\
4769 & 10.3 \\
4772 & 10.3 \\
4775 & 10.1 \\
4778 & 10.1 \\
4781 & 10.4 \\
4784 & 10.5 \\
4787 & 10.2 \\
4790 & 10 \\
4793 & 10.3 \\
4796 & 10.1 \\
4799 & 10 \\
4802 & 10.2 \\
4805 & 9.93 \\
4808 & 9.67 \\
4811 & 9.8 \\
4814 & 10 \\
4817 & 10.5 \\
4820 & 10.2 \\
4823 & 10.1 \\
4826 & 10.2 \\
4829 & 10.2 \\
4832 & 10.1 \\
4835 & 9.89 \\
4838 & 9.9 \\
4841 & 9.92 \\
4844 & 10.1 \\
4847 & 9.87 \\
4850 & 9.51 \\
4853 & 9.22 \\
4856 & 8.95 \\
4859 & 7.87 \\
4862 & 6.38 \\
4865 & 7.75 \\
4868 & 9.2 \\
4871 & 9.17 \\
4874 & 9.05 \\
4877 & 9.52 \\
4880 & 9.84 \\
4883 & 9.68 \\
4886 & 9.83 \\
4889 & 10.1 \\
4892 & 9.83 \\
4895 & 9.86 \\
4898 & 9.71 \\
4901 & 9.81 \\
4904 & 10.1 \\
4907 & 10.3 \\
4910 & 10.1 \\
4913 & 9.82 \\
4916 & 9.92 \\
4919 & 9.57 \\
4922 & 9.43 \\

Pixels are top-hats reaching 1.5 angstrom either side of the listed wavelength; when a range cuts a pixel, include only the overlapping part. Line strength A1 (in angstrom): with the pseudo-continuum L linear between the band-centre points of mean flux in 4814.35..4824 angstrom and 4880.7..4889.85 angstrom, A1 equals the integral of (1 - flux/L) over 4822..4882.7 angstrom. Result 4.3 angstrom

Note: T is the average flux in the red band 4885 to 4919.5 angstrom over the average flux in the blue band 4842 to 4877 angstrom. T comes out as 1.1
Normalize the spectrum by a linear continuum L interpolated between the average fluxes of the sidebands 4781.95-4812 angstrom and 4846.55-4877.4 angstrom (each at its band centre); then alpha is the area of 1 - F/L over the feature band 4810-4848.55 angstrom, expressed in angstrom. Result -2.7 angstrom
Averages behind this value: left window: 10.1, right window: 8.71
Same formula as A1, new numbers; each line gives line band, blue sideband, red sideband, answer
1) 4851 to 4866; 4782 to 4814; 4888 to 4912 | 2.88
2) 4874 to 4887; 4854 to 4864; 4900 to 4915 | -1.25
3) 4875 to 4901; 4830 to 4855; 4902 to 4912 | 0.65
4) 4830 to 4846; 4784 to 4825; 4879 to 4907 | 0.05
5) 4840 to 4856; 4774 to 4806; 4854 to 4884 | -0.93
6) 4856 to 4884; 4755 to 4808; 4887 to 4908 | 3.61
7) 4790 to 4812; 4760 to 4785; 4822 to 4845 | 0.34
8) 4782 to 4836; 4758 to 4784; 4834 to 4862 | -1.86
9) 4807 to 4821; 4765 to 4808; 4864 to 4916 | 0.00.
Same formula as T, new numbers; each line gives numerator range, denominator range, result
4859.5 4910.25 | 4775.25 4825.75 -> 0.93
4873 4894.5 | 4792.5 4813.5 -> 0.97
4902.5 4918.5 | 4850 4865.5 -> 1.22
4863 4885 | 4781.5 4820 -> 0.90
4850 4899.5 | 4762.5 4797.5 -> 0.89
